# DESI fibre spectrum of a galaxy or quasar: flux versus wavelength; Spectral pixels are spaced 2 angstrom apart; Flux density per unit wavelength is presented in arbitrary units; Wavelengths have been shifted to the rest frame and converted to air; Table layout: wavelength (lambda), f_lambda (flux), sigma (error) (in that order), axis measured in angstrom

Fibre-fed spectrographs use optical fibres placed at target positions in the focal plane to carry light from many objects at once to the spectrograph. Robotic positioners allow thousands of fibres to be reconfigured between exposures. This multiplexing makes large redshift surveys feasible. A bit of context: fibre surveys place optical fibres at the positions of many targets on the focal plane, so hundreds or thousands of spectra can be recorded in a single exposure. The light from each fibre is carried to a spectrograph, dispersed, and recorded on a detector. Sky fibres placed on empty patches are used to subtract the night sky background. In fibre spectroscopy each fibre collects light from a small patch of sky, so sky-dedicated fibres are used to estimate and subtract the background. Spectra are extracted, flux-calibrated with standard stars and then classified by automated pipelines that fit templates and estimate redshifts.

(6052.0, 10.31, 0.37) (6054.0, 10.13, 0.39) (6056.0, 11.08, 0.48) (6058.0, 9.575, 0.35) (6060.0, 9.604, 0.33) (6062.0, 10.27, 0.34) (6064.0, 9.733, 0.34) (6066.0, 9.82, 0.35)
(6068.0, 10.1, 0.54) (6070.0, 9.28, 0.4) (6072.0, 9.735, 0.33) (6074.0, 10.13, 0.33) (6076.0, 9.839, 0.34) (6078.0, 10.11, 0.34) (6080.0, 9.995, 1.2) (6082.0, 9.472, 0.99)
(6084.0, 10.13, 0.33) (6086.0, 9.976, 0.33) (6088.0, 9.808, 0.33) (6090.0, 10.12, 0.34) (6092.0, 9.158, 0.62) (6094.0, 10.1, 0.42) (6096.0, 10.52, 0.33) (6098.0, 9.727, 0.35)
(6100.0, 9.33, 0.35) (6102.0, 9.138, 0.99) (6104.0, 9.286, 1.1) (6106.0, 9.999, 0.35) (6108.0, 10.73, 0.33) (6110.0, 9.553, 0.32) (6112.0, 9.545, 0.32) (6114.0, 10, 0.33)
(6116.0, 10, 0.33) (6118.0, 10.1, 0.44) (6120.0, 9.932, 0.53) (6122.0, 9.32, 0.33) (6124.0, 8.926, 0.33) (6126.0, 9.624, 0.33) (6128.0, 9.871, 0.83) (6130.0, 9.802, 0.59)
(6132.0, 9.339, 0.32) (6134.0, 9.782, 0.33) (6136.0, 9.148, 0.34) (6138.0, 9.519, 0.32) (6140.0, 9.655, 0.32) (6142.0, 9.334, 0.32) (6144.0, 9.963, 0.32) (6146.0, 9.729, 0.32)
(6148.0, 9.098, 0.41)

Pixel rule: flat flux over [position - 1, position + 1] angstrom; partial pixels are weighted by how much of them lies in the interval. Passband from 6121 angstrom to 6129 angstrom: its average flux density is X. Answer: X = 9.44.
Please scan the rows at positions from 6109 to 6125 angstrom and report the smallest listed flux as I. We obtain 8.926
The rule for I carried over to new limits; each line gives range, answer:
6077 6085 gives 9.472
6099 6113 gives 9.138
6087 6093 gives 9.158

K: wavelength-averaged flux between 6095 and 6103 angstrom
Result 9.68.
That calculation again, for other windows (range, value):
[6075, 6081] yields 9.98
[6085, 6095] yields 9.83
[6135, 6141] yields 9.44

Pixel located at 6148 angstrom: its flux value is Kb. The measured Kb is 9.098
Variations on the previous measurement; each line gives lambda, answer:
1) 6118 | 10.1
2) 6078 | 10.11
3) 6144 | 9.963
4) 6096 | 10.52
